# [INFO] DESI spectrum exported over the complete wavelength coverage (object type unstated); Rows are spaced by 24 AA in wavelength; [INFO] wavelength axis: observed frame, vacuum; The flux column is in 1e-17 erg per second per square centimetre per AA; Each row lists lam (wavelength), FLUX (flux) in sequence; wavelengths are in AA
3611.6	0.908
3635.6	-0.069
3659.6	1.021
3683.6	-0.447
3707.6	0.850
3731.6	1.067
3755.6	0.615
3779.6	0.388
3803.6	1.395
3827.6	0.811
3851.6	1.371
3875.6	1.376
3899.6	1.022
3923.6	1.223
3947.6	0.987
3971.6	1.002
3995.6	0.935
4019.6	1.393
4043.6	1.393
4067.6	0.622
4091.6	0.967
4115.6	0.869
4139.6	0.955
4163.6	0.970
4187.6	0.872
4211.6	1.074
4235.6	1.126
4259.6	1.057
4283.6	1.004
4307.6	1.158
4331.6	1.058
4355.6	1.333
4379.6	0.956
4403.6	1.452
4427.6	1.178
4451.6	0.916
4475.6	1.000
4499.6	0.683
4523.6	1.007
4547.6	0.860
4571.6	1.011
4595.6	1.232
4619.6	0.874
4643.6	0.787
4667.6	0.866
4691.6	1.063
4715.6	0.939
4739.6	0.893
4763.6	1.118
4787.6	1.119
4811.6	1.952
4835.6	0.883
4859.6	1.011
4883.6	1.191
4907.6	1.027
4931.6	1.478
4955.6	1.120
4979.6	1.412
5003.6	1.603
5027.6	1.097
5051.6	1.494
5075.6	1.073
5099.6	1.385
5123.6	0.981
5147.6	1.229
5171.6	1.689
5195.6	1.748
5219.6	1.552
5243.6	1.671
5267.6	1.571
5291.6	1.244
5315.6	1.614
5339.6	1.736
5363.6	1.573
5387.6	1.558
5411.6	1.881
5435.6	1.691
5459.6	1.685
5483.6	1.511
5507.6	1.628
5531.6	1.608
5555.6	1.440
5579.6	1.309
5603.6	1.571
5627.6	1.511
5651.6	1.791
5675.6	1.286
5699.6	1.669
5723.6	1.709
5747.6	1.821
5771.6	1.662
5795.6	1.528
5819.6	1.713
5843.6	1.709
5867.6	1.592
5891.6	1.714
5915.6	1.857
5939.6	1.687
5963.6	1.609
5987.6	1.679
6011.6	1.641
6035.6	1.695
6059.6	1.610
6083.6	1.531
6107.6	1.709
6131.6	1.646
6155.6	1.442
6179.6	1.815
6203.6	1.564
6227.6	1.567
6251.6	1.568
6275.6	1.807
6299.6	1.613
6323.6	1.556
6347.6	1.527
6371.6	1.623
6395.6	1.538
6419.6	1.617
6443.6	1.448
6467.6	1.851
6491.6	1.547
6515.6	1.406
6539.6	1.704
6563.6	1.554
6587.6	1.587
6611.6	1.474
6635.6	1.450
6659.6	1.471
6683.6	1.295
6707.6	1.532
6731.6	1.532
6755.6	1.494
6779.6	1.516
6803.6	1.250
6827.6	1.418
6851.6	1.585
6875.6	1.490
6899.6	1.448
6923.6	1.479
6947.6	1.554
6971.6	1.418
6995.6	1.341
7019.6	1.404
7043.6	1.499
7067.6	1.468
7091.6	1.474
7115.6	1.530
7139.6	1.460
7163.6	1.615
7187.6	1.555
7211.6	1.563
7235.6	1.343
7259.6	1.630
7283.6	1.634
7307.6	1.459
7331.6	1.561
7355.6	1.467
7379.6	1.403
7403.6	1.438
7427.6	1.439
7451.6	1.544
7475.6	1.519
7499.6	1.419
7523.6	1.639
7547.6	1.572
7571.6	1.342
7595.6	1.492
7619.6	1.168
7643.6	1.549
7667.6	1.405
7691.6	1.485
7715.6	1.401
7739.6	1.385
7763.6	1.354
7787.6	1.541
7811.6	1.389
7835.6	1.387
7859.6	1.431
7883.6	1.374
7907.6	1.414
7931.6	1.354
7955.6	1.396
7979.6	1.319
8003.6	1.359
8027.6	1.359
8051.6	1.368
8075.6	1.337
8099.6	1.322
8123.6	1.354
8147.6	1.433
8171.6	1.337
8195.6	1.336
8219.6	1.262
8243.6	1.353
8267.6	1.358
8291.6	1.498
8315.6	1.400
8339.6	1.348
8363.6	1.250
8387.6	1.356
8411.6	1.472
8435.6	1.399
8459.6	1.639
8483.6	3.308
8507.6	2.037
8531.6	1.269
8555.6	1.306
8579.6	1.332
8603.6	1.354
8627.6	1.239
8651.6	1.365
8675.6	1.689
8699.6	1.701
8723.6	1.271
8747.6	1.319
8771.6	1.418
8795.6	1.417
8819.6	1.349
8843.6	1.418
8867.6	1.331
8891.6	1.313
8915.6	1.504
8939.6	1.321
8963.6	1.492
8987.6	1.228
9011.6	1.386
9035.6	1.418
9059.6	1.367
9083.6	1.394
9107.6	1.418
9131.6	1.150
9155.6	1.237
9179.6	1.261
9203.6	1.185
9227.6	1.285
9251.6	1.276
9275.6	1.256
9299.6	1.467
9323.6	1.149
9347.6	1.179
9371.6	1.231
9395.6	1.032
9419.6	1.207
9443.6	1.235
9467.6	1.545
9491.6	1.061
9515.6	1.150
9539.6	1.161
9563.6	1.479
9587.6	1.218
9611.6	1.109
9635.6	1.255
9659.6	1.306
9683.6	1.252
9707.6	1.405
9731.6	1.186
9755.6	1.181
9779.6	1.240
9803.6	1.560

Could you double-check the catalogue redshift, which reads 0.292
